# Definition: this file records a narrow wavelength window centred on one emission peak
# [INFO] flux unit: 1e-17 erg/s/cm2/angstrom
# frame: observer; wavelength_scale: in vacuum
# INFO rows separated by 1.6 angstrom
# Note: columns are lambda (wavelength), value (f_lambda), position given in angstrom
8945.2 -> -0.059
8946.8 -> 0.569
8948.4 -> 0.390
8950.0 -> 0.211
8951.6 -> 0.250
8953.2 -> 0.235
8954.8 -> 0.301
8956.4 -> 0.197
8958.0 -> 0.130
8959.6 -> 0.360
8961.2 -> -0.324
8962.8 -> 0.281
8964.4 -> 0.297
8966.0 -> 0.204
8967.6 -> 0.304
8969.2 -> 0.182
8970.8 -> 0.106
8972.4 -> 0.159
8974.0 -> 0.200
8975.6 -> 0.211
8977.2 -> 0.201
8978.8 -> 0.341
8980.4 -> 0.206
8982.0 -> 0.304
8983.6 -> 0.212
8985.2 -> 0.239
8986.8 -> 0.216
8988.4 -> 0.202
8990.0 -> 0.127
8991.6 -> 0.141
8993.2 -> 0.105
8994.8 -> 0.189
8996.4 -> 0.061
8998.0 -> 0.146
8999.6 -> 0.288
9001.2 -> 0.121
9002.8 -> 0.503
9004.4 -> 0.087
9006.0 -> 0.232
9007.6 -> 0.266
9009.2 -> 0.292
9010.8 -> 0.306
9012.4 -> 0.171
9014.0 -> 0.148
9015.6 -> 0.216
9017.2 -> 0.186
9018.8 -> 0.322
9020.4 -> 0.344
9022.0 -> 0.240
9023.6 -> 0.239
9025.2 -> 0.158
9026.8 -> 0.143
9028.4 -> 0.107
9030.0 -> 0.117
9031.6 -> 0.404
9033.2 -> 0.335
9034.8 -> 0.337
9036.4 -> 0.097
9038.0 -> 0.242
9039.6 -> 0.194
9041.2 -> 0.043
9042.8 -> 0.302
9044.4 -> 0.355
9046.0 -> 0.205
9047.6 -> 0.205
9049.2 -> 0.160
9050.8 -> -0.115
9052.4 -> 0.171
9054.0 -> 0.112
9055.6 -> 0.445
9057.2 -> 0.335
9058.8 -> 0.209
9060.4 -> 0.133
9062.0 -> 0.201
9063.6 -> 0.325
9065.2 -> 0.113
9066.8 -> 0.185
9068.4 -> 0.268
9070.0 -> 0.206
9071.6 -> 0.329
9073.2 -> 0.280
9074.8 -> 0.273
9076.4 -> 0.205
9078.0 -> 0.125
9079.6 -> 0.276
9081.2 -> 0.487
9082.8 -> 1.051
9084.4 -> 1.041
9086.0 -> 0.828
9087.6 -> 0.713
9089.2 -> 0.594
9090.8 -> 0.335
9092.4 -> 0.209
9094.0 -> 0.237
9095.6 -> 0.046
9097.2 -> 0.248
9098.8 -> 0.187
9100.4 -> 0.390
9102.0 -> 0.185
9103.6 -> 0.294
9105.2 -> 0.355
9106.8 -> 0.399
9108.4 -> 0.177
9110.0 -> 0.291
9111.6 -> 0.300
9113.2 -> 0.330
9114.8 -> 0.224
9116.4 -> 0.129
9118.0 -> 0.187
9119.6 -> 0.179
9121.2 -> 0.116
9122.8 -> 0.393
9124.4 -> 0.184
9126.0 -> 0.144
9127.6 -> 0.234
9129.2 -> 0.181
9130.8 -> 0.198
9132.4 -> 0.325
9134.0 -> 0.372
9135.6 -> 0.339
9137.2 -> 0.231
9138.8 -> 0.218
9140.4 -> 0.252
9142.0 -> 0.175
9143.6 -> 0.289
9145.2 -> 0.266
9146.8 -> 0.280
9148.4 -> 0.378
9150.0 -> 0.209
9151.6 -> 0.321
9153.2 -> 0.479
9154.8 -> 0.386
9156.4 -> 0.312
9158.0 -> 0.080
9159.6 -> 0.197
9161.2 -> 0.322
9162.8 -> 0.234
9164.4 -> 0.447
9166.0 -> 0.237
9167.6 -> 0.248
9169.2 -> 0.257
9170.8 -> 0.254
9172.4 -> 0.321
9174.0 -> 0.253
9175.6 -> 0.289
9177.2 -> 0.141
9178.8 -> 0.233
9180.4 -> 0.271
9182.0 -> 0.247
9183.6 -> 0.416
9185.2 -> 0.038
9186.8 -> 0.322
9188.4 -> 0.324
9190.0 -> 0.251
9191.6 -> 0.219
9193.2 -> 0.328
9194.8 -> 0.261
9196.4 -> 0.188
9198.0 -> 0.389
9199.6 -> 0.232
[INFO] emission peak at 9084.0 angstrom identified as H-gamma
